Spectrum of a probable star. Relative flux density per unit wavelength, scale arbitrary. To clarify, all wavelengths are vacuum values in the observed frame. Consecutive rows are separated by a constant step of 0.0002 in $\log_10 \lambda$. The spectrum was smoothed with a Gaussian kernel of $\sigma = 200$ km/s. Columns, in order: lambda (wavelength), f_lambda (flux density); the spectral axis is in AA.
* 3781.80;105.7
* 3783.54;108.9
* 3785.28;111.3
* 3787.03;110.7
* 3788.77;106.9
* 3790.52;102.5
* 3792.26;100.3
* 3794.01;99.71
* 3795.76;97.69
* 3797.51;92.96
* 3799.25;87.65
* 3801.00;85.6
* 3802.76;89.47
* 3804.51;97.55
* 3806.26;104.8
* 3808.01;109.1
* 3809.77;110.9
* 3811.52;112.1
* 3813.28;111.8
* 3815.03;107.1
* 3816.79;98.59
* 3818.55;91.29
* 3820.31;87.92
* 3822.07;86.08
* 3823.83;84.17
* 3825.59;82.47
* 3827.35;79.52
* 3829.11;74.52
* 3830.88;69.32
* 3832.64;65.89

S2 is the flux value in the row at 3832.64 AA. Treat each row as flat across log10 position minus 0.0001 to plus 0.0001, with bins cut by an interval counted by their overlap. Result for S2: 65.89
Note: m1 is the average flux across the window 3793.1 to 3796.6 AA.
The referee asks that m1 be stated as 98.6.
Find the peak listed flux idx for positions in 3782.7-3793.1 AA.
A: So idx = 111.3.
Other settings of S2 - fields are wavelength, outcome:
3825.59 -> 82.47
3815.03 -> 107.1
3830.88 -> 69.32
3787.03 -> 110.7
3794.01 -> 99.71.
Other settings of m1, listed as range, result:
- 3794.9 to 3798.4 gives 95.5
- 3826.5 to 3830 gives 76.9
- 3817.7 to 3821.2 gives 89.5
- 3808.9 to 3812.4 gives 112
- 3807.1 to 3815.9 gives 110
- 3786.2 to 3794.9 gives 104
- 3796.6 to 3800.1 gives 90.6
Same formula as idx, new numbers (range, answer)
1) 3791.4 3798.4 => 100.3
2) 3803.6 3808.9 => 109.1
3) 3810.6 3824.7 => 112.1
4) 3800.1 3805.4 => 97.55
